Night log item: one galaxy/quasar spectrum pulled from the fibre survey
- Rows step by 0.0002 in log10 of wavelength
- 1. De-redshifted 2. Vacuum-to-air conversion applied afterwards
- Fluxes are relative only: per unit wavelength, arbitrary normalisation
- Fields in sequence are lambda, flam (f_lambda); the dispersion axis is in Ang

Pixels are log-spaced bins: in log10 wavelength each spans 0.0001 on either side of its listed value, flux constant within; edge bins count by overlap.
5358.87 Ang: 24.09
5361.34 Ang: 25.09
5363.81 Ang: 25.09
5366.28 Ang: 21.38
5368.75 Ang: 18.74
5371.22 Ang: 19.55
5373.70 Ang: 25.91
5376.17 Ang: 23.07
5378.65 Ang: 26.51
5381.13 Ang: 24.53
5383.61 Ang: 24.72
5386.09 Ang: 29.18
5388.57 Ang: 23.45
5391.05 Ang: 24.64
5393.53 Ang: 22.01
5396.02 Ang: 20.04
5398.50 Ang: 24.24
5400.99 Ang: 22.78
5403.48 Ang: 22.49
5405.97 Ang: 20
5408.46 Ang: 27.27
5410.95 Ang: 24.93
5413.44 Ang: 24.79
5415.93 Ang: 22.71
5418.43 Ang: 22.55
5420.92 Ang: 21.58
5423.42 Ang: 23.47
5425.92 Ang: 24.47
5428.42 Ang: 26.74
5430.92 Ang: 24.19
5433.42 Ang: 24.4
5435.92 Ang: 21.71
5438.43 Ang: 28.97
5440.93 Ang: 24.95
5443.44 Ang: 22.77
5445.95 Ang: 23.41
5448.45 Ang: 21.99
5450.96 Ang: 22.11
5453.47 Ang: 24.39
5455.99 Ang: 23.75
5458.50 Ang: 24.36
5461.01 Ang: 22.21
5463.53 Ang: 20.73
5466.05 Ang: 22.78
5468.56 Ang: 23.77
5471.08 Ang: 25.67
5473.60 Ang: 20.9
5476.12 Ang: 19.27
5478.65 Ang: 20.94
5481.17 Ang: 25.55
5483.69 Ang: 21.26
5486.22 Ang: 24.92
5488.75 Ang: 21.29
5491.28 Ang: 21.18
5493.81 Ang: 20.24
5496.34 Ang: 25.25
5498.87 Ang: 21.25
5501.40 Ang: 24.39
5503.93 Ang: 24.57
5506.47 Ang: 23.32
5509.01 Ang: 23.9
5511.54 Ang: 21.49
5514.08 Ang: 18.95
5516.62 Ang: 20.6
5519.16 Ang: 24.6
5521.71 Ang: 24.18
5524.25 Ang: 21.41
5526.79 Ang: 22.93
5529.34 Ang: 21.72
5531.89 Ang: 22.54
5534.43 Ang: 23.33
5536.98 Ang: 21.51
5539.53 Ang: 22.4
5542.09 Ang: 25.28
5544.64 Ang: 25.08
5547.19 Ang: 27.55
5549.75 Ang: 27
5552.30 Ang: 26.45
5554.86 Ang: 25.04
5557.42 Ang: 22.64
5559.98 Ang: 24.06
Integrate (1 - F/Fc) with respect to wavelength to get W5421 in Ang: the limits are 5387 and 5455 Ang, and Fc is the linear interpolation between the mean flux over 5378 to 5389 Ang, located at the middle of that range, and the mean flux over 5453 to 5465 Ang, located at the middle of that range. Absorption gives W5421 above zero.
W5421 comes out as 2.1 Ang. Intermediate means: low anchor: 25.8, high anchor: 23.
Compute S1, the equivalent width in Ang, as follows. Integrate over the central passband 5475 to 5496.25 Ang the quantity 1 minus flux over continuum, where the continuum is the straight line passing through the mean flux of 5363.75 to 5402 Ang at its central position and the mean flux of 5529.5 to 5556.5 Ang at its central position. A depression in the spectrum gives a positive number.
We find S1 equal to 1.8 Ang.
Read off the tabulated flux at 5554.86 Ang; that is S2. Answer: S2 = 25.04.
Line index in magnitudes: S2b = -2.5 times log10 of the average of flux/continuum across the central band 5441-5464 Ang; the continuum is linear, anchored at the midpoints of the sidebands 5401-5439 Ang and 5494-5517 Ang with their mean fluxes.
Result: 0.02 mag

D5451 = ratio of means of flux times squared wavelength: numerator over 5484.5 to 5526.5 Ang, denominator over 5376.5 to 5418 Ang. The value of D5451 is 1.0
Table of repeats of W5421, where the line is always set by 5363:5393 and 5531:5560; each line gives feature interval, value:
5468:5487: 1.2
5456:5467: 0.7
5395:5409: 0.8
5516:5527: 0.7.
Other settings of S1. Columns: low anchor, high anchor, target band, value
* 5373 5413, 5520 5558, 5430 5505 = 2.9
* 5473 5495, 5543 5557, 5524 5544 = 1.8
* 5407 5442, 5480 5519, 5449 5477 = 0.9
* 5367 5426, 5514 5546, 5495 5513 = -0.4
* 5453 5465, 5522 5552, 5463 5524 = 2.1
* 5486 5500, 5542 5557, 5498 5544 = 2.4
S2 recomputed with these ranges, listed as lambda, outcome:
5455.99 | 23.75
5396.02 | 20.04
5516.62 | 20.6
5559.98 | 24.06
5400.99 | 22.78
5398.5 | 24.24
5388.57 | 23.45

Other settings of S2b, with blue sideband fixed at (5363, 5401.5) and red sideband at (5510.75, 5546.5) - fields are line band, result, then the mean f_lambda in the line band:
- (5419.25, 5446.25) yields -0.05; 24.2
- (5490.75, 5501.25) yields 0.03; 22.3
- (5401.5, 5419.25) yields -0.01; 23.5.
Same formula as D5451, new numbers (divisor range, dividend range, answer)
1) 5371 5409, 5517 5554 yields 1.06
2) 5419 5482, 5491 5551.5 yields 1.02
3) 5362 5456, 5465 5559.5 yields 1.01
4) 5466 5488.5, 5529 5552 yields 1.09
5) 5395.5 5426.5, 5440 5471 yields 1.01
